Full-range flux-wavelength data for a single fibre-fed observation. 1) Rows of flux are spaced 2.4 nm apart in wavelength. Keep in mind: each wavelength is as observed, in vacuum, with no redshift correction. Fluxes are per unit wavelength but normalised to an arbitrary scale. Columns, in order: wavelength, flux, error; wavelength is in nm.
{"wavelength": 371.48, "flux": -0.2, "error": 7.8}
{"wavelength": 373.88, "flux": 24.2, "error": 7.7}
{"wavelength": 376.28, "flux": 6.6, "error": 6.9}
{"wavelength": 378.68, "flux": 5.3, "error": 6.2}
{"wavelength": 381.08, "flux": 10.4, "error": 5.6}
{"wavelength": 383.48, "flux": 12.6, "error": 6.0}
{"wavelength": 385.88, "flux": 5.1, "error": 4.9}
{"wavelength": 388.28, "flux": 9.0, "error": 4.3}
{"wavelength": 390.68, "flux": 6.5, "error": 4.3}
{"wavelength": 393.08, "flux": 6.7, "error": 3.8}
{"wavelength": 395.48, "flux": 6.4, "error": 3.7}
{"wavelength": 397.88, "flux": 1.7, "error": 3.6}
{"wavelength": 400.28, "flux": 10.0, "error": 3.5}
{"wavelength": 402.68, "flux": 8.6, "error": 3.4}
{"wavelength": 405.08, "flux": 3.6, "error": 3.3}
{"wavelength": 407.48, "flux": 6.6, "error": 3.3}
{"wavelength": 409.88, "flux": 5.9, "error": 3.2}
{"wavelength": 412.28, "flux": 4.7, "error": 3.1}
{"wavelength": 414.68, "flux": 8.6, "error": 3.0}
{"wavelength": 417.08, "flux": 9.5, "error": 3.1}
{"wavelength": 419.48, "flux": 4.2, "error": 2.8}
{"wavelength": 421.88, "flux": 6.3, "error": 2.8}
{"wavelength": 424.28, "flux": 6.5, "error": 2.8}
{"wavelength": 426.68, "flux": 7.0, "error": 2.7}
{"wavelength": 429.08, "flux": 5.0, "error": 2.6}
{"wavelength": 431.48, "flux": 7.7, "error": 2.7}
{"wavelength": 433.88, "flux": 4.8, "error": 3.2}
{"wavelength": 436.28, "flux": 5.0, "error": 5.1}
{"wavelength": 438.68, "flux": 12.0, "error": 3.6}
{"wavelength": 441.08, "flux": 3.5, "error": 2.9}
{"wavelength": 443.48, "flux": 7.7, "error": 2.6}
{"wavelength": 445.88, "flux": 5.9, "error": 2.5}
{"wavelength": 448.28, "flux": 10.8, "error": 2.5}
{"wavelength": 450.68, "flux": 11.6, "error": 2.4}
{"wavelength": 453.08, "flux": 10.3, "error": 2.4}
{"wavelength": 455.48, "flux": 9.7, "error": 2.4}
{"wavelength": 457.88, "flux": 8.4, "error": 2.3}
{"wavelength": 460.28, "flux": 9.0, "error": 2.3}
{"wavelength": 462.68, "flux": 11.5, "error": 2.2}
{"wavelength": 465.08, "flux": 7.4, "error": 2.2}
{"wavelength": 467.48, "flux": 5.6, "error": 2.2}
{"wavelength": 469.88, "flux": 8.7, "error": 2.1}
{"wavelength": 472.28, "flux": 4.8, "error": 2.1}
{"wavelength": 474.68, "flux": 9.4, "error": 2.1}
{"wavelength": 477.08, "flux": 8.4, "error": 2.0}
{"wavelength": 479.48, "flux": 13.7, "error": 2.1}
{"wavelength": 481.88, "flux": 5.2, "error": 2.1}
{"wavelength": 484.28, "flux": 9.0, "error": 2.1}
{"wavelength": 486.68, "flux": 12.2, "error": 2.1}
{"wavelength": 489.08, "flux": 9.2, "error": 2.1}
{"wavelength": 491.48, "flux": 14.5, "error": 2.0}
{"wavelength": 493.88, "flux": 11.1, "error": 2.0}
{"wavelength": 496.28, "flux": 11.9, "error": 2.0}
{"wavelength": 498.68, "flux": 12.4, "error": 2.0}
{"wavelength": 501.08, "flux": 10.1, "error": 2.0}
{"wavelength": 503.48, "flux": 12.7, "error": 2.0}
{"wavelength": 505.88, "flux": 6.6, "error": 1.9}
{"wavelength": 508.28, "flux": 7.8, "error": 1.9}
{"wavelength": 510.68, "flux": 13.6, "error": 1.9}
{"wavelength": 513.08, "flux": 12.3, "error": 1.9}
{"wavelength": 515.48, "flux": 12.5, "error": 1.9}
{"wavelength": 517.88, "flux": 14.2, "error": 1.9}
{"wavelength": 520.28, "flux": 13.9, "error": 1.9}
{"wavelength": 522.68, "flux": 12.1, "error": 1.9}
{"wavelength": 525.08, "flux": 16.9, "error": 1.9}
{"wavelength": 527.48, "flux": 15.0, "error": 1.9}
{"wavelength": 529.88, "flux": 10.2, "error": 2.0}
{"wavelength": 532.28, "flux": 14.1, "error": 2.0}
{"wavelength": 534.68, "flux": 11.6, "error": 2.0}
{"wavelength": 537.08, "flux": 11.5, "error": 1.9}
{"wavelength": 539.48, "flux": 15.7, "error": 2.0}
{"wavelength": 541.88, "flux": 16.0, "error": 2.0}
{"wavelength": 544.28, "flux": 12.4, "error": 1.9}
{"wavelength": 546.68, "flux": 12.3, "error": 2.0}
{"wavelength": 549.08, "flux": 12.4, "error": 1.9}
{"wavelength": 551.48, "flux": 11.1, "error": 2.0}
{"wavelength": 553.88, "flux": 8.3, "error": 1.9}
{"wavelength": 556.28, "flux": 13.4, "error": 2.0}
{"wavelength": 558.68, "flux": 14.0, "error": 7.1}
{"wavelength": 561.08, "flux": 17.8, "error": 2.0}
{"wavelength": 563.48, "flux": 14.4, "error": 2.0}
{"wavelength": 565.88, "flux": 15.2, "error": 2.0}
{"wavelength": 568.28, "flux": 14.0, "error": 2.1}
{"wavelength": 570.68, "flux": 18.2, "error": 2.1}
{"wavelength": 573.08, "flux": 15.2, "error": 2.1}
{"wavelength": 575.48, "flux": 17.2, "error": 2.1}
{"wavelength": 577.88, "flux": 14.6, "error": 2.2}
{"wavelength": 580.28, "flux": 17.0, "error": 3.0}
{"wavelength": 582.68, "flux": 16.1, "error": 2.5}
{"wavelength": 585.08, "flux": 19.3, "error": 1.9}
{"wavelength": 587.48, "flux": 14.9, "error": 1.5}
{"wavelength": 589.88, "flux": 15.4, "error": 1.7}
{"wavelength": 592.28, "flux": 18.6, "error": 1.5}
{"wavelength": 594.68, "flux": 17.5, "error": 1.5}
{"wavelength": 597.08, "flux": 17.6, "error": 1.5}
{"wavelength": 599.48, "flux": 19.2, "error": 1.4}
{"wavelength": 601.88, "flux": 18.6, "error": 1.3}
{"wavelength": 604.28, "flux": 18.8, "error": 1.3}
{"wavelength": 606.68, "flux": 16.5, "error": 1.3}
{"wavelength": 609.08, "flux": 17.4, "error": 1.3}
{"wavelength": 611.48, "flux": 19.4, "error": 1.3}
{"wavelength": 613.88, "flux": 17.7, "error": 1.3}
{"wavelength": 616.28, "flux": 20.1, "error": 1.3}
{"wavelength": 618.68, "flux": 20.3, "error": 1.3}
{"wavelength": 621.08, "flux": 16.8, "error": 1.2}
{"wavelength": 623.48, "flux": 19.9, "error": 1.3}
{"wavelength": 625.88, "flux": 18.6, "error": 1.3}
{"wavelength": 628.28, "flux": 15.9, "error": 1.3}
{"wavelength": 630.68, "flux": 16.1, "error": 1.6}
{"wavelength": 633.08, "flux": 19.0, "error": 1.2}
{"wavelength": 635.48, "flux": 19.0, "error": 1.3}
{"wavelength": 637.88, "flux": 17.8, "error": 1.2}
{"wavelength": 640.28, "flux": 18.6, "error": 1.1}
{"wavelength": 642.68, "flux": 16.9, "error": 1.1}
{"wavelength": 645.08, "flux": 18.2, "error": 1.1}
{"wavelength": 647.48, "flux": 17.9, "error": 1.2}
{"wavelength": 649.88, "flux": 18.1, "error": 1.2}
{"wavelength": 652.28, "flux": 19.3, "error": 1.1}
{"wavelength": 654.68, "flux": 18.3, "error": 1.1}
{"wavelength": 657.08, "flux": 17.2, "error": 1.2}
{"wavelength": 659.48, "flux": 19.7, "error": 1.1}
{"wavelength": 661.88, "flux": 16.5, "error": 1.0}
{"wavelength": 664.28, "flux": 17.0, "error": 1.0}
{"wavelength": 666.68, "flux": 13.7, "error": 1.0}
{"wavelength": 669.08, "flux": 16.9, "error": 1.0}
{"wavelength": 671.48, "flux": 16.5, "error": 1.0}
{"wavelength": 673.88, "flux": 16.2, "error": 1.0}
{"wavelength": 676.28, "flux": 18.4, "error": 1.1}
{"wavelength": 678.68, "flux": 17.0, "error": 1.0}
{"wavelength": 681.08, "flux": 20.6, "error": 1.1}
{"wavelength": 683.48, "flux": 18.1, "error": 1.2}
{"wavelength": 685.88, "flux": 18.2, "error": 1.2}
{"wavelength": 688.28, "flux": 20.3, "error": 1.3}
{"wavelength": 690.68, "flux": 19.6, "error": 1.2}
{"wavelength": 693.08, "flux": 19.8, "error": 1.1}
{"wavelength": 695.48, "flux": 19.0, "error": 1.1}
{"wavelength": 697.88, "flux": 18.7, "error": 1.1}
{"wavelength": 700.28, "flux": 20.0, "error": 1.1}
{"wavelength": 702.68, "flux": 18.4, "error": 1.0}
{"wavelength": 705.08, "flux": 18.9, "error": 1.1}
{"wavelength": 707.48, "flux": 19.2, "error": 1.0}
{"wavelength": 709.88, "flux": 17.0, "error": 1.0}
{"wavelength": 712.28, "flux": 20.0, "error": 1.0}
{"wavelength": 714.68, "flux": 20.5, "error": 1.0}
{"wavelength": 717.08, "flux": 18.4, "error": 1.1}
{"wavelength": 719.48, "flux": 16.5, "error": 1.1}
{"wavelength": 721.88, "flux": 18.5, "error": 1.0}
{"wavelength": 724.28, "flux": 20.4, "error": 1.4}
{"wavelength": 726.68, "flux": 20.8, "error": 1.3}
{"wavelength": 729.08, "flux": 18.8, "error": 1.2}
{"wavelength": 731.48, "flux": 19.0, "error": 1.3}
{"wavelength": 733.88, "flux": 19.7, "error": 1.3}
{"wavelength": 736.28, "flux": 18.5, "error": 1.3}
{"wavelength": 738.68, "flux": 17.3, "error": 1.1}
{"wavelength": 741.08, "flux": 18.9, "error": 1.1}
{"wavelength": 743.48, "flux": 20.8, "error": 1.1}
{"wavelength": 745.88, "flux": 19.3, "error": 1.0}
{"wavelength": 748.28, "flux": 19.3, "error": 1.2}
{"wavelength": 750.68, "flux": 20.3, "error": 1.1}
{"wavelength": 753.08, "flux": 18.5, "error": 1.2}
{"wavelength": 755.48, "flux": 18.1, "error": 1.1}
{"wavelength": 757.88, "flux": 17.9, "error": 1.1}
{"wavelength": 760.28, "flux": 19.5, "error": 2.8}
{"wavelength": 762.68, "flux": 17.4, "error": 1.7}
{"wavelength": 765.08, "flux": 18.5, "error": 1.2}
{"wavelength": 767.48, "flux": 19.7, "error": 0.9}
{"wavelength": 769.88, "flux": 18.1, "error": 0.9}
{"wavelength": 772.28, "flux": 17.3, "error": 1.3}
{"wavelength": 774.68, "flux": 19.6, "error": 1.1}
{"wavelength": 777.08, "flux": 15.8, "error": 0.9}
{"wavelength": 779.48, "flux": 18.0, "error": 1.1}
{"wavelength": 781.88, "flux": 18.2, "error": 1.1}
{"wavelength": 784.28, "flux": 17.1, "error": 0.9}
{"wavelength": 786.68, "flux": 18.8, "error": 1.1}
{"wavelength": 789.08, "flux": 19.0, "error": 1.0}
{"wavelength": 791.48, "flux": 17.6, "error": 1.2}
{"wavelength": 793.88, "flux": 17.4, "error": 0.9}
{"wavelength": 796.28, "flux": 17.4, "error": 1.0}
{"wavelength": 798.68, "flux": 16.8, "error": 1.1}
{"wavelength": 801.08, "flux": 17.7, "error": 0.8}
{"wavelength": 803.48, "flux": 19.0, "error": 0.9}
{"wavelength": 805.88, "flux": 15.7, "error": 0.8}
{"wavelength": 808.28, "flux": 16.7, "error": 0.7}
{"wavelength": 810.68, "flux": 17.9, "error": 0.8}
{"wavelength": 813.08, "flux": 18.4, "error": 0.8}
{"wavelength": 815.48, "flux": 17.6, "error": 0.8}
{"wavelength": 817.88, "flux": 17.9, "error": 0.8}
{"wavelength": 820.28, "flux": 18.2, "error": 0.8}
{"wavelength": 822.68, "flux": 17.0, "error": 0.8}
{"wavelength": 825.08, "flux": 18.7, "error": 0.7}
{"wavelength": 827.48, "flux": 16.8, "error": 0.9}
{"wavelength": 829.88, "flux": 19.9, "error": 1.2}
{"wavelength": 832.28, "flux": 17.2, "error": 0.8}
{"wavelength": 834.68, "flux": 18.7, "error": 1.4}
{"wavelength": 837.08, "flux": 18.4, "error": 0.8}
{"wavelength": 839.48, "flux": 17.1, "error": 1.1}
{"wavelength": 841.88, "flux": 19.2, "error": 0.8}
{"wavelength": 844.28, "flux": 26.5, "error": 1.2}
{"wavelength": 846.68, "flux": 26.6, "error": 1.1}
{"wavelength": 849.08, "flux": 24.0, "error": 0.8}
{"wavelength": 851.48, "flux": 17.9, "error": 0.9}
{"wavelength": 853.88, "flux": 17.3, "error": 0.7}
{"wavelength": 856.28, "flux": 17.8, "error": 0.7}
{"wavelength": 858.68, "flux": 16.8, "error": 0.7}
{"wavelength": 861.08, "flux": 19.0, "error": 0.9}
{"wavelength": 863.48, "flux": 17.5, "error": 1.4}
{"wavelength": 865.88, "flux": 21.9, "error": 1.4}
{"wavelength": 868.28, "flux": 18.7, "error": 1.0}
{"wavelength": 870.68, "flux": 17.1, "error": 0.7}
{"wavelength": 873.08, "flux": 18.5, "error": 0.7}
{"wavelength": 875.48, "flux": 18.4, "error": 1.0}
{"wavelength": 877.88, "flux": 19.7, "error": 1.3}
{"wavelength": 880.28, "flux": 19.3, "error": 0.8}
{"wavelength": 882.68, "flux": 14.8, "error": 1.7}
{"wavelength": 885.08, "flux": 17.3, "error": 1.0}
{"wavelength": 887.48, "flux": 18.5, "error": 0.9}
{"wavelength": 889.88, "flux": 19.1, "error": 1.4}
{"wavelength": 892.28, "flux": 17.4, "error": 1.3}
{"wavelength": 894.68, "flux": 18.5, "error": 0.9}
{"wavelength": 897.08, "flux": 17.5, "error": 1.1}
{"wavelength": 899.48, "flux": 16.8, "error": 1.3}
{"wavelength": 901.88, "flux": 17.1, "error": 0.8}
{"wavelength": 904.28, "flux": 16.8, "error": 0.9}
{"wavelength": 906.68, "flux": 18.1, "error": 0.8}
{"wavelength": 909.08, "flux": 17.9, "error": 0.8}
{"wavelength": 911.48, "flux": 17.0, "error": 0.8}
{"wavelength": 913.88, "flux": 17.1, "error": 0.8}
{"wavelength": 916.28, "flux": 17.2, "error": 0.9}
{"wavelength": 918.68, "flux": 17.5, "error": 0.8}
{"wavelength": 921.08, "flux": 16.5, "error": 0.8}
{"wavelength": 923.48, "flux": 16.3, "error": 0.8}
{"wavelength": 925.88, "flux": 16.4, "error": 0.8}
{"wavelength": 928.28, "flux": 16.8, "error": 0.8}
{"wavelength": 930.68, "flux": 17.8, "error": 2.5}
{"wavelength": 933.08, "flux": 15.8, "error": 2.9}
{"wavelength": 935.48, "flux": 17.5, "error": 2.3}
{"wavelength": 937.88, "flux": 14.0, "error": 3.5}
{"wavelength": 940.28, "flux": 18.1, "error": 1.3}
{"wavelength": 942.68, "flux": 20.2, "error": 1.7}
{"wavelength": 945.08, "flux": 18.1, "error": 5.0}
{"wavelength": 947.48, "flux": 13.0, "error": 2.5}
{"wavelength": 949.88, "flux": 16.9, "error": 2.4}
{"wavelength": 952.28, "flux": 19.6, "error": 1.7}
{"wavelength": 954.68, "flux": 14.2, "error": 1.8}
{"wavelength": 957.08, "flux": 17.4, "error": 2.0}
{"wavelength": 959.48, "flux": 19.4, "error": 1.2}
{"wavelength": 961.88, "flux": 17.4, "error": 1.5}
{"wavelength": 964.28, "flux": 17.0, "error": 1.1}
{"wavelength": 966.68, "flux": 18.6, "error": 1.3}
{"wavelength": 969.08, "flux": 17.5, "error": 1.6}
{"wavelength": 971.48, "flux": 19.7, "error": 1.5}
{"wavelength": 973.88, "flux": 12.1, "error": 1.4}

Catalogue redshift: 0.288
